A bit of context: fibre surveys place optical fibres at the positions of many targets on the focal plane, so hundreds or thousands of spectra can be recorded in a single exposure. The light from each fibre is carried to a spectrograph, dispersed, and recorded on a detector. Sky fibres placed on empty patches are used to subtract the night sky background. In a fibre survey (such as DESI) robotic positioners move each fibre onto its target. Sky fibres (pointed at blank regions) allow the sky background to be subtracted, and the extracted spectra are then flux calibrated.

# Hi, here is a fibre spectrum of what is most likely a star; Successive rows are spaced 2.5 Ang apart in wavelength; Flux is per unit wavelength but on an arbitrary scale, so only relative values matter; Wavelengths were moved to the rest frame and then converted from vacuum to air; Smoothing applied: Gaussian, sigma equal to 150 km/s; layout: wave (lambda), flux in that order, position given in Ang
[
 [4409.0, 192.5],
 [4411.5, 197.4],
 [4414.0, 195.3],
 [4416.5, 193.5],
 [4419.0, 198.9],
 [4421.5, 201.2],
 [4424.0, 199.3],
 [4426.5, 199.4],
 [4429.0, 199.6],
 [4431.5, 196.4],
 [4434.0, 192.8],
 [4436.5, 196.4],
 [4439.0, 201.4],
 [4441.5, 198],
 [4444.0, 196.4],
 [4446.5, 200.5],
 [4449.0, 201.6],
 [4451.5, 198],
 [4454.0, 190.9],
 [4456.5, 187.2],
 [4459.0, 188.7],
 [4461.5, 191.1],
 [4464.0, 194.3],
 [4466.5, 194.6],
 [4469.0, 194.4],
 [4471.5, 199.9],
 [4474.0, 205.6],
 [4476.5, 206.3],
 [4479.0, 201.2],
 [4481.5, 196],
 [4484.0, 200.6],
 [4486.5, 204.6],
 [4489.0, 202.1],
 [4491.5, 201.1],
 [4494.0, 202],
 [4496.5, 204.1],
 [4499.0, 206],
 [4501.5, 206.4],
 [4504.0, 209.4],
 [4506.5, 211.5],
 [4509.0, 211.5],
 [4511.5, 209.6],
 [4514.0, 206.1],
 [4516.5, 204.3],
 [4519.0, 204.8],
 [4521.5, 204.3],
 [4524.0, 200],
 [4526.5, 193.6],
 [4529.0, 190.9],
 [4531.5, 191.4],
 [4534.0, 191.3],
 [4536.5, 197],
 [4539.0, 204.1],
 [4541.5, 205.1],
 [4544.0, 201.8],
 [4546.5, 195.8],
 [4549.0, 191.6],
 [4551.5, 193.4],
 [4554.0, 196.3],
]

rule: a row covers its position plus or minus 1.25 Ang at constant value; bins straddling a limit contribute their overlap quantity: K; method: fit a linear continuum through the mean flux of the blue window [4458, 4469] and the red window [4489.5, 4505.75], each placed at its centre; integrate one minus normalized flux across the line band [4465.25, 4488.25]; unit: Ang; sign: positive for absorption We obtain -0.4 Ang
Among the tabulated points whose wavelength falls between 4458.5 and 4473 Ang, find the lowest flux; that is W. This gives 188.7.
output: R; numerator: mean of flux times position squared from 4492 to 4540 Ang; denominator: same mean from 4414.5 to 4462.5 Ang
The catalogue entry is 1.07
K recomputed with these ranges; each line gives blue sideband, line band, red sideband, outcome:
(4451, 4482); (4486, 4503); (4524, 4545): -0.6 Ang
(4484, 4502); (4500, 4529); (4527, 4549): -0.7 Ang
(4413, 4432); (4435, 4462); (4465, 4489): 0.5 Ang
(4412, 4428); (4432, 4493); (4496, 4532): 0.9 Ang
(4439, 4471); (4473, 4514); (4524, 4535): -2.3 Ang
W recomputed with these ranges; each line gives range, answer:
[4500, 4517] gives 204.3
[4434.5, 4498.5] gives 187.2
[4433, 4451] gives 192.8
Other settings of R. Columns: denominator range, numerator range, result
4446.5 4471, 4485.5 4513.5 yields 1.08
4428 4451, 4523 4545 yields 1.04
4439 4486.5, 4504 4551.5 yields 1.05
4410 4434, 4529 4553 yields 1.05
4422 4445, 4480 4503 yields 1.05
